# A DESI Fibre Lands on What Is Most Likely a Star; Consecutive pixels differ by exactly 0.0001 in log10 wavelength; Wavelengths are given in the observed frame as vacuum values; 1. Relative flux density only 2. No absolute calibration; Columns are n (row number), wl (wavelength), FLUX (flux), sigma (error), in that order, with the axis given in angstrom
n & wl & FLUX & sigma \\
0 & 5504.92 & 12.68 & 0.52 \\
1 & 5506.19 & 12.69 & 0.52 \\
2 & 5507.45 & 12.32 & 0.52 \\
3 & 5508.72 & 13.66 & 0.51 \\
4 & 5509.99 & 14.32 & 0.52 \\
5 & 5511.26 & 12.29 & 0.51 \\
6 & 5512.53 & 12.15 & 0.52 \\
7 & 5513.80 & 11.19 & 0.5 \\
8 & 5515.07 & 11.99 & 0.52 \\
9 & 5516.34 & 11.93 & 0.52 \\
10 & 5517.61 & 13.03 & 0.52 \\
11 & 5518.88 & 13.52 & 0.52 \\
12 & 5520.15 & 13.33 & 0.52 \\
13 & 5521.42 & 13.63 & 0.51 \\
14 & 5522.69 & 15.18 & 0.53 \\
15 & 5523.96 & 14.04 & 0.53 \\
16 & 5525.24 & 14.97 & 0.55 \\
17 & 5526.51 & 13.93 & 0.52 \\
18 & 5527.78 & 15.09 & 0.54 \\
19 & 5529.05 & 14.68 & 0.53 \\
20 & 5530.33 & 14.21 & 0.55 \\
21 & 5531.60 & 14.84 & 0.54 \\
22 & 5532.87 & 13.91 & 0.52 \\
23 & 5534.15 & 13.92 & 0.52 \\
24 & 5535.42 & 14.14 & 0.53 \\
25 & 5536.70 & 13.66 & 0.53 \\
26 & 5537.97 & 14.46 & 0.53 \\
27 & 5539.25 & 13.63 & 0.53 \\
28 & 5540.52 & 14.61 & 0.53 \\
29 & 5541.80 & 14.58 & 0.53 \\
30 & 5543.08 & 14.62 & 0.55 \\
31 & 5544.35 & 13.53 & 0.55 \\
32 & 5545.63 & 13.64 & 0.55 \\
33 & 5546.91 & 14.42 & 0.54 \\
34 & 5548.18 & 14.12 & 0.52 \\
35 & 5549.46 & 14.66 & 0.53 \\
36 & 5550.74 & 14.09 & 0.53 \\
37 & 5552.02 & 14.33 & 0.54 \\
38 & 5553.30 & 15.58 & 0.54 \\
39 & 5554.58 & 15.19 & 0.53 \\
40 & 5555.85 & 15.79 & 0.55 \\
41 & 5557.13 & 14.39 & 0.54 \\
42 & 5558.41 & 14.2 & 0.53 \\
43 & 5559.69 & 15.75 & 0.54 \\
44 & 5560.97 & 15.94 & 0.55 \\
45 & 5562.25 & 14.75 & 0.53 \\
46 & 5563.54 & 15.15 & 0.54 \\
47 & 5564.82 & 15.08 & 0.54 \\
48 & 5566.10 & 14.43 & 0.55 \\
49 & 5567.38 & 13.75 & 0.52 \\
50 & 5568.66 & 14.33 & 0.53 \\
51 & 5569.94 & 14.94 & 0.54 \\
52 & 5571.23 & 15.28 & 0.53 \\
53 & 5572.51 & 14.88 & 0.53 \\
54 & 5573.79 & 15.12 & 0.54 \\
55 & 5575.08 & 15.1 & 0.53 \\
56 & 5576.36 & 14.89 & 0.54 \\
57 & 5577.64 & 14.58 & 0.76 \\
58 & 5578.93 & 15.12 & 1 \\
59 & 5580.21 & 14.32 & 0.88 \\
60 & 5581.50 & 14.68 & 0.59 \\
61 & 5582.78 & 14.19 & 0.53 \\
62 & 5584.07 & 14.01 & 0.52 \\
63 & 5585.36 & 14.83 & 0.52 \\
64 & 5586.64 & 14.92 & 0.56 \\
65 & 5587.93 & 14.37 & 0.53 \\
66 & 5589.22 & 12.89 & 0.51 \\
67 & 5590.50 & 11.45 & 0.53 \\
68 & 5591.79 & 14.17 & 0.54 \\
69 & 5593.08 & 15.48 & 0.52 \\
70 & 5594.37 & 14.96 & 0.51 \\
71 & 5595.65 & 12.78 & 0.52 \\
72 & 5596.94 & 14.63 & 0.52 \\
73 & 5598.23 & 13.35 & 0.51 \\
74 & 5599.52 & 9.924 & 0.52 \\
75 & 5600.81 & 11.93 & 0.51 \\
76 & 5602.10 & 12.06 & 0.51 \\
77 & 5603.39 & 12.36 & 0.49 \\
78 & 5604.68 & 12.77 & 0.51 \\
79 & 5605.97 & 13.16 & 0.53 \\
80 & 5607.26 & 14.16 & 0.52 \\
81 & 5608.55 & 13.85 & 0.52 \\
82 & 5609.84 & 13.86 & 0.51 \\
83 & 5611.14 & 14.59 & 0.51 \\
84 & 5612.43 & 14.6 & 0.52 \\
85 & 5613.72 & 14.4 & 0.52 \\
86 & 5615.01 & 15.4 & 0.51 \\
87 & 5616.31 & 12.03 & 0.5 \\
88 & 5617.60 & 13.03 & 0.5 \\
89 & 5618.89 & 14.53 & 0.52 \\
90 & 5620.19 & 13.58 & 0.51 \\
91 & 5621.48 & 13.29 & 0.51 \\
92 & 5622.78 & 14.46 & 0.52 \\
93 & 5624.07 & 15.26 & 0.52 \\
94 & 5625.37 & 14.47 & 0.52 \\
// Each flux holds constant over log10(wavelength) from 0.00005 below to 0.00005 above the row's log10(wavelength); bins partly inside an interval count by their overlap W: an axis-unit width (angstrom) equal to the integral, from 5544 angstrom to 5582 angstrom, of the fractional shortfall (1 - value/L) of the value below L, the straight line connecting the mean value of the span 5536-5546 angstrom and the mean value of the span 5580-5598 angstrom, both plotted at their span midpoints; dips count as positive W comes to -1.74 angstrom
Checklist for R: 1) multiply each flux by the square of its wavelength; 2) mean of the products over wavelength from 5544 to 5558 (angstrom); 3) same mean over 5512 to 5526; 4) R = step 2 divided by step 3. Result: 1.1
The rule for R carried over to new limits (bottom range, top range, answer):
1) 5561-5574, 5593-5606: 0.88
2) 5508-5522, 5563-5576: 1.18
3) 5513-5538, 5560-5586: 1.09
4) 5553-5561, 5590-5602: 0.88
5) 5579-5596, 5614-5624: 0.99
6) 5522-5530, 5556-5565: 1.04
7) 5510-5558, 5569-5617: 1.02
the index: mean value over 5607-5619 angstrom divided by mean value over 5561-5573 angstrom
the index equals 0.95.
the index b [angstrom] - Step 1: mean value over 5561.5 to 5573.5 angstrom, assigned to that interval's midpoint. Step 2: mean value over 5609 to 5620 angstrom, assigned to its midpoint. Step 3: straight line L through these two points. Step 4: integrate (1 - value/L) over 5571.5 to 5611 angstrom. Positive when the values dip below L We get 1.5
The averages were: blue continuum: 14.8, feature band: 13.8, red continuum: 14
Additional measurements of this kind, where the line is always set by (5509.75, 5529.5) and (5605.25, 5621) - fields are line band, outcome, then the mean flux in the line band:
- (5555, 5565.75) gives -1.2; 15.1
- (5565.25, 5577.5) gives -0.9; 14.8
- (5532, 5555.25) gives -1.3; 14.3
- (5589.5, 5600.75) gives 0.5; 13.3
